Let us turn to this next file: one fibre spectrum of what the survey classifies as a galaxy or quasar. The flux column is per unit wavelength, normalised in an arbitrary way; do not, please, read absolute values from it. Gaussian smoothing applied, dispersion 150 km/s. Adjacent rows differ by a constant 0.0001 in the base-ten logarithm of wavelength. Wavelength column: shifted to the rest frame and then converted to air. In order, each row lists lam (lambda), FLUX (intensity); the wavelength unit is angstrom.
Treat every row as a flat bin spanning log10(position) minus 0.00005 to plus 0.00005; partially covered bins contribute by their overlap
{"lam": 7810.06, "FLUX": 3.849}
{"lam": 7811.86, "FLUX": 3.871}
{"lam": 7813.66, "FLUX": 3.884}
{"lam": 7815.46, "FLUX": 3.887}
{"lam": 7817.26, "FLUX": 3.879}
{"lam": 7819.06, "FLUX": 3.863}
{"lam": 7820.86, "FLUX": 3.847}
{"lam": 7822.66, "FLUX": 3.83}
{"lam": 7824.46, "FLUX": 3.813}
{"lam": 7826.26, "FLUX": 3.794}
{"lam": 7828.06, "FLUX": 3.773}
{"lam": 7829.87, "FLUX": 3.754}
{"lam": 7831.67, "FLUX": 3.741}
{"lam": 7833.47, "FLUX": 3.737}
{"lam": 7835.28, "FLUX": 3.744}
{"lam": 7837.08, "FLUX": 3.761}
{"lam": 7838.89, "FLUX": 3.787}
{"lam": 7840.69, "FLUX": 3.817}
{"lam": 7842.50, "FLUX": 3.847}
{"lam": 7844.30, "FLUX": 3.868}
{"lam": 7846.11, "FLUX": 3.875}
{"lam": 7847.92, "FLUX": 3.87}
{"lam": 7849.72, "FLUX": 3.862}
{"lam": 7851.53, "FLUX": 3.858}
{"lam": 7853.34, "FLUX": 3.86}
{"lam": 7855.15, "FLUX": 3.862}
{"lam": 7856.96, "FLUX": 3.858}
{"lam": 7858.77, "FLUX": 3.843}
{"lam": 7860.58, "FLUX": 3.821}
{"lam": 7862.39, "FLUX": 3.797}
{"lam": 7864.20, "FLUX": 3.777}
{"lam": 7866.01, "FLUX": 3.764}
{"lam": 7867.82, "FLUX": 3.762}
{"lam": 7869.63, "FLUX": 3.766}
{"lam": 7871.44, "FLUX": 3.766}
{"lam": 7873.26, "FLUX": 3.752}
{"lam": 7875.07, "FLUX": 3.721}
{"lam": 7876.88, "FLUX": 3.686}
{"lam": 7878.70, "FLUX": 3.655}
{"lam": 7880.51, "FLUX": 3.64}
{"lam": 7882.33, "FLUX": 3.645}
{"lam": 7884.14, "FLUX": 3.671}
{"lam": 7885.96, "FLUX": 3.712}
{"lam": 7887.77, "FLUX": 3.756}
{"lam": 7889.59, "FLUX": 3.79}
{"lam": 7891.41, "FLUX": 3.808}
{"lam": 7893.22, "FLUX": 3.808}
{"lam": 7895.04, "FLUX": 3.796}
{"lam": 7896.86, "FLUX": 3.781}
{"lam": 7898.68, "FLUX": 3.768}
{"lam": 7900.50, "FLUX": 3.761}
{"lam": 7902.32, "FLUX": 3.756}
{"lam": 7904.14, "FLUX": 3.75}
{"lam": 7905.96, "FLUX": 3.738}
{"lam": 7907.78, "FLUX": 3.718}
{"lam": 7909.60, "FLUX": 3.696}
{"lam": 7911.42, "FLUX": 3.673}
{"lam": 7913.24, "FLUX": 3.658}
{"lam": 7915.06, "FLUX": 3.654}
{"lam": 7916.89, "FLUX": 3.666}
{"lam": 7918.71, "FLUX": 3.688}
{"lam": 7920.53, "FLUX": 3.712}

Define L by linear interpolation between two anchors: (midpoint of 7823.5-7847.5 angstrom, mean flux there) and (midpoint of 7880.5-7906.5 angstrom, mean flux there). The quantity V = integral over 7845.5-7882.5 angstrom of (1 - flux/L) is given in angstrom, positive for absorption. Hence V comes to -0.1 angstrom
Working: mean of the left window 3.79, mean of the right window 3.75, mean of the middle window 3.78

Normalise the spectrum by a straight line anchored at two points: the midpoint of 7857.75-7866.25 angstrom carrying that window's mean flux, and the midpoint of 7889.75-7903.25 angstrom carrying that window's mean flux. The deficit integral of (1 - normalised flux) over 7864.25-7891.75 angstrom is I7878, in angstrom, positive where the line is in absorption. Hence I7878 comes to 0.5 angstrom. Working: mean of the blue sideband 3.8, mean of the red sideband 3.78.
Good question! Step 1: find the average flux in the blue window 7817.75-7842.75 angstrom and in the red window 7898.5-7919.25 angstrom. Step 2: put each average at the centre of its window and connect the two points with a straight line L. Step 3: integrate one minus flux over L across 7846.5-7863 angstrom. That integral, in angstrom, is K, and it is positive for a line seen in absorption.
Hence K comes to -0.36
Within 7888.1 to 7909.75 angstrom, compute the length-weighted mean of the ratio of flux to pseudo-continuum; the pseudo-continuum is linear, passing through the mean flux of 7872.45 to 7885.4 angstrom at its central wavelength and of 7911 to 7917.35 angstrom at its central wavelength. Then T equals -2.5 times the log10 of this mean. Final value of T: -0.03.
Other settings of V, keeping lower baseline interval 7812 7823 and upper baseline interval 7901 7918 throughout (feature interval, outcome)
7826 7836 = 0.2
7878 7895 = 0.1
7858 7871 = 0.0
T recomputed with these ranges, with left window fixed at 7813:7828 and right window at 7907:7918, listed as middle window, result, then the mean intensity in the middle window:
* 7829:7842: 0.02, 3.77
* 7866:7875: 0.00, 3.76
